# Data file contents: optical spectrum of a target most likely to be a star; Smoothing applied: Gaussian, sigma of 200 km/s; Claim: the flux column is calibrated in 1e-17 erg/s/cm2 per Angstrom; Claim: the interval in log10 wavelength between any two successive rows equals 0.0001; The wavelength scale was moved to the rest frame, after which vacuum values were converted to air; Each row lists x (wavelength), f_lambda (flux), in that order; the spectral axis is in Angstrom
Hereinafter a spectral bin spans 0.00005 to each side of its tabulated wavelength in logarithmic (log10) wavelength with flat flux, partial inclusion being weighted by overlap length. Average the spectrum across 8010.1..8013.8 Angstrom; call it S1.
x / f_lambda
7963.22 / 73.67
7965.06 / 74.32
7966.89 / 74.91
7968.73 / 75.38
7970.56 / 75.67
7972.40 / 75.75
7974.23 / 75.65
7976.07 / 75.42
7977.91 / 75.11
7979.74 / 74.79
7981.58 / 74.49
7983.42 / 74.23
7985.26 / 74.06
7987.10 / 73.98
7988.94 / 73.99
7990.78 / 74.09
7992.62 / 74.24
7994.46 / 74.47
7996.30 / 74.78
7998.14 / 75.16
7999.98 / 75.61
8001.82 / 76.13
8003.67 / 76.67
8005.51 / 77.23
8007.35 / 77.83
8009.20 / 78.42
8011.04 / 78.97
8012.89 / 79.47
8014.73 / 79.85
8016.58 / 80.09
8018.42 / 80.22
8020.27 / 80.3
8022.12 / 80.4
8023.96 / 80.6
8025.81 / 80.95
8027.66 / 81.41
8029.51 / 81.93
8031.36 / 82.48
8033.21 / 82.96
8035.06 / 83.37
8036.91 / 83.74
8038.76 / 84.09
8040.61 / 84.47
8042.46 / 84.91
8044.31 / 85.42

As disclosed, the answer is 79.2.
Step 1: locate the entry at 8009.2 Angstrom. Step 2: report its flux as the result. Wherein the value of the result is 78.42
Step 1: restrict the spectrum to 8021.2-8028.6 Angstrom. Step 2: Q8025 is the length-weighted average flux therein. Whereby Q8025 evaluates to 80.9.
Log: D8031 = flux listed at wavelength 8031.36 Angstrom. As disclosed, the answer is 82.48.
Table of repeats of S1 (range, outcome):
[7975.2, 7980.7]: 75.1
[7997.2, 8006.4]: 76.2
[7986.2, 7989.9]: 74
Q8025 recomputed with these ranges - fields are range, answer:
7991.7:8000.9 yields 74.9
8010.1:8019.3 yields 79.8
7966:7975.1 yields 75.5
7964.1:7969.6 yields 74.8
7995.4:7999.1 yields 75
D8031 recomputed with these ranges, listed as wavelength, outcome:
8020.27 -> 80.3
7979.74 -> 74.79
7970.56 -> 75.67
